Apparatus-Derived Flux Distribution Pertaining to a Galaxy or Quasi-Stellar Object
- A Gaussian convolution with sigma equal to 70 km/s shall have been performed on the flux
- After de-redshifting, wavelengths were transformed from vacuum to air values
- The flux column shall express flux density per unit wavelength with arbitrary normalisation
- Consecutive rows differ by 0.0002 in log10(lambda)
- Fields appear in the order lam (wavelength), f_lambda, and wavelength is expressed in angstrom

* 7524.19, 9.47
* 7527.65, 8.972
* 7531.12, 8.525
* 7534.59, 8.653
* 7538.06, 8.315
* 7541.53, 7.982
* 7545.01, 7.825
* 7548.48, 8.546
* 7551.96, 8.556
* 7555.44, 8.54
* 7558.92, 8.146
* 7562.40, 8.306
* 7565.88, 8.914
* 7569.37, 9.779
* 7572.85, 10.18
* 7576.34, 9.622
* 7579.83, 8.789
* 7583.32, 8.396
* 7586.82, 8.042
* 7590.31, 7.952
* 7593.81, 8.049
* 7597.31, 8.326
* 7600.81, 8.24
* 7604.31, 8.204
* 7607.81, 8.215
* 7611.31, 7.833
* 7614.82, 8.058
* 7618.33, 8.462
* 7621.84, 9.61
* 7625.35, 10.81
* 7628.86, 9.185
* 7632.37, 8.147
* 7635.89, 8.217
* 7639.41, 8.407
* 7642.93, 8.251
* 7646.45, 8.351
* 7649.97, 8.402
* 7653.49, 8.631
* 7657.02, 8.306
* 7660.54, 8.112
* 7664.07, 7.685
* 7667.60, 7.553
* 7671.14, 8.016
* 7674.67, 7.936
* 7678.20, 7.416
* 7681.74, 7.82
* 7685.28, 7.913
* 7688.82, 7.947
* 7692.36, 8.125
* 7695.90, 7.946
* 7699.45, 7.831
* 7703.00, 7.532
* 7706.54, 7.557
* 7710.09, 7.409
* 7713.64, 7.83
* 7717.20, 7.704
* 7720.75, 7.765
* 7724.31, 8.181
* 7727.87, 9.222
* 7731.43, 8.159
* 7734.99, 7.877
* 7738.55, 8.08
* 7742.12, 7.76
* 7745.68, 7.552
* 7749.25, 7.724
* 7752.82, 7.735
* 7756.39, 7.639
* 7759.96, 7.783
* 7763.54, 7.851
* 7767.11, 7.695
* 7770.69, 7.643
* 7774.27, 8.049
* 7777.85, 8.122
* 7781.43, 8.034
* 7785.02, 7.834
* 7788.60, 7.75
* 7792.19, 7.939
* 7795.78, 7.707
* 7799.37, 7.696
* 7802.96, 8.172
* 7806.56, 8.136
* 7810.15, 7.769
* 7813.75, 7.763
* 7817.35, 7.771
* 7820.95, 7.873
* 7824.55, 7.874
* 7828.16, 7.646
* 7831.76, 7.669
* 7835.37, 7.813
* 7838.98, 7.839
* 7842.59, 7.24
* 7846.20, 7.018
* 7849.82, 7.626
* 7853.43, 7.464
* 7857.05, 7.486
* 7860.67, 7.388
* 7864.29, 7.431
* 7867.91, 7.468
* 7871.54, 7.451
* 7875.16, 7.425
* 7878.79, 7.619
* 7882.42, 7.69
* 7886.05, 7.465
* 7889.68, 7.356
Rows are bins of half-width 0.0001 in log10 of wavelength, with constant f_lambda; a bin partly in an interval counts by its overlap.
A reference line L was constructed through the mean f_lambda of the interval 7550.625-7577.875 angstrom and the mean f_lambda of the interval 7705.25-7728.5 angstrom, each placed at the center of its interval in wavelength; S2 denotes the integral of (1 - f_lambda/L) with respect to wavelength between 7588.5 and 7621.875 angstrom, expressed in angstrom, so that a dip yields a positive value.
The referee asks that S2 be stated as 1.8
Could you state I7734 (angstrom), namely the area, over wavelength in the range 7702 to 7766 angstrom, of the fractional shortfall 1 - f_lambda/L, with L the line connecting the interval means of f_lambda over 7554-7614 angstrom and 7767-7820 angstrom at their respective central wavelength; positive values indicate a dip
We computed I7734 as 1.7 angstrom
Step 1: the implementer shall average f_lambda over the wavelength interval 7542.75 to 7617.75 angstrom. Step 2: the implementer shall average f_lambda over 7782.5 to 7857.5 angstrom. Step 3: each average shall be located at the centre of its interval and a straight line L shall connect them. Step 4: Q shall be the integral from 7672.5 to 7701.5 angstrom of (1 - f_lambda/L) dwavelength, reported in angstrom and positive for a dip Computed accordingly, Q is 1.0 angstrom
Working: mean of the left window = 8.5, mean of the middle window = 7.87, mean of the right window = 7.72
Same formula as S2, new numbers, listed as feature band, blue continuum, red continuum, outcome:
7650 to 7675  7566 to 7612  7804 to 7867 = 0.8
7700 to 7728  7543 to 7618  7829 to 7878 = 0.6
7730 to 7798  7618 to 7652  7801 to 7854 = 2.0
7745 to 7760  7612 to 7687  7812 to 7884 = 0.5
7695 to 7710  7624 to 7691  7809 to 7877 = 0.8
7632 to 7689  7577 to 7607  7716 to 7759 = 0.5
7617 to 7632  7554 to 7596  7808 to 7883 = -1.6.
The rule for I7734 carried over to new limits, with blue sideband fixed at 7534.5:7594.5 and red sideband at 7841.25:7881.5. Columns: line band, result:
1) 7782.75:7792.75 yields -0.16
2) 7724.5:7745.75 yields -0.62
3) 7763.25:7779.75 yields -0.20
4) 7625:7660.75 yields -1.15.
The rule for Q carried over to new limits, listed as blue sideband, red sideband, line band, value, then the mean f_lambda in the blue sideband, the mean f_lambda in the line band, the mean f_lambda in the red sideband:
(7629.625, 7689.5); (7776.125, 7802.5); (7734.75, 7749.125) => 0.3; 8.09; 7.8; 7.88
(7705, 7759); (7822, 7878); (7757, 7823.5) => -1.3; 7.88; 7.86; 7.53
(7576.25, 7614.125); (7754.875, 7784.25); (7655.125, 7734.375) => 1.2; 8.27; 7.91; 7.85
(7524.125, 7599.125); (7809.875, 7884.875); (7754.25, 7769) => 0.3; 8.61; 7.74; 7.58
